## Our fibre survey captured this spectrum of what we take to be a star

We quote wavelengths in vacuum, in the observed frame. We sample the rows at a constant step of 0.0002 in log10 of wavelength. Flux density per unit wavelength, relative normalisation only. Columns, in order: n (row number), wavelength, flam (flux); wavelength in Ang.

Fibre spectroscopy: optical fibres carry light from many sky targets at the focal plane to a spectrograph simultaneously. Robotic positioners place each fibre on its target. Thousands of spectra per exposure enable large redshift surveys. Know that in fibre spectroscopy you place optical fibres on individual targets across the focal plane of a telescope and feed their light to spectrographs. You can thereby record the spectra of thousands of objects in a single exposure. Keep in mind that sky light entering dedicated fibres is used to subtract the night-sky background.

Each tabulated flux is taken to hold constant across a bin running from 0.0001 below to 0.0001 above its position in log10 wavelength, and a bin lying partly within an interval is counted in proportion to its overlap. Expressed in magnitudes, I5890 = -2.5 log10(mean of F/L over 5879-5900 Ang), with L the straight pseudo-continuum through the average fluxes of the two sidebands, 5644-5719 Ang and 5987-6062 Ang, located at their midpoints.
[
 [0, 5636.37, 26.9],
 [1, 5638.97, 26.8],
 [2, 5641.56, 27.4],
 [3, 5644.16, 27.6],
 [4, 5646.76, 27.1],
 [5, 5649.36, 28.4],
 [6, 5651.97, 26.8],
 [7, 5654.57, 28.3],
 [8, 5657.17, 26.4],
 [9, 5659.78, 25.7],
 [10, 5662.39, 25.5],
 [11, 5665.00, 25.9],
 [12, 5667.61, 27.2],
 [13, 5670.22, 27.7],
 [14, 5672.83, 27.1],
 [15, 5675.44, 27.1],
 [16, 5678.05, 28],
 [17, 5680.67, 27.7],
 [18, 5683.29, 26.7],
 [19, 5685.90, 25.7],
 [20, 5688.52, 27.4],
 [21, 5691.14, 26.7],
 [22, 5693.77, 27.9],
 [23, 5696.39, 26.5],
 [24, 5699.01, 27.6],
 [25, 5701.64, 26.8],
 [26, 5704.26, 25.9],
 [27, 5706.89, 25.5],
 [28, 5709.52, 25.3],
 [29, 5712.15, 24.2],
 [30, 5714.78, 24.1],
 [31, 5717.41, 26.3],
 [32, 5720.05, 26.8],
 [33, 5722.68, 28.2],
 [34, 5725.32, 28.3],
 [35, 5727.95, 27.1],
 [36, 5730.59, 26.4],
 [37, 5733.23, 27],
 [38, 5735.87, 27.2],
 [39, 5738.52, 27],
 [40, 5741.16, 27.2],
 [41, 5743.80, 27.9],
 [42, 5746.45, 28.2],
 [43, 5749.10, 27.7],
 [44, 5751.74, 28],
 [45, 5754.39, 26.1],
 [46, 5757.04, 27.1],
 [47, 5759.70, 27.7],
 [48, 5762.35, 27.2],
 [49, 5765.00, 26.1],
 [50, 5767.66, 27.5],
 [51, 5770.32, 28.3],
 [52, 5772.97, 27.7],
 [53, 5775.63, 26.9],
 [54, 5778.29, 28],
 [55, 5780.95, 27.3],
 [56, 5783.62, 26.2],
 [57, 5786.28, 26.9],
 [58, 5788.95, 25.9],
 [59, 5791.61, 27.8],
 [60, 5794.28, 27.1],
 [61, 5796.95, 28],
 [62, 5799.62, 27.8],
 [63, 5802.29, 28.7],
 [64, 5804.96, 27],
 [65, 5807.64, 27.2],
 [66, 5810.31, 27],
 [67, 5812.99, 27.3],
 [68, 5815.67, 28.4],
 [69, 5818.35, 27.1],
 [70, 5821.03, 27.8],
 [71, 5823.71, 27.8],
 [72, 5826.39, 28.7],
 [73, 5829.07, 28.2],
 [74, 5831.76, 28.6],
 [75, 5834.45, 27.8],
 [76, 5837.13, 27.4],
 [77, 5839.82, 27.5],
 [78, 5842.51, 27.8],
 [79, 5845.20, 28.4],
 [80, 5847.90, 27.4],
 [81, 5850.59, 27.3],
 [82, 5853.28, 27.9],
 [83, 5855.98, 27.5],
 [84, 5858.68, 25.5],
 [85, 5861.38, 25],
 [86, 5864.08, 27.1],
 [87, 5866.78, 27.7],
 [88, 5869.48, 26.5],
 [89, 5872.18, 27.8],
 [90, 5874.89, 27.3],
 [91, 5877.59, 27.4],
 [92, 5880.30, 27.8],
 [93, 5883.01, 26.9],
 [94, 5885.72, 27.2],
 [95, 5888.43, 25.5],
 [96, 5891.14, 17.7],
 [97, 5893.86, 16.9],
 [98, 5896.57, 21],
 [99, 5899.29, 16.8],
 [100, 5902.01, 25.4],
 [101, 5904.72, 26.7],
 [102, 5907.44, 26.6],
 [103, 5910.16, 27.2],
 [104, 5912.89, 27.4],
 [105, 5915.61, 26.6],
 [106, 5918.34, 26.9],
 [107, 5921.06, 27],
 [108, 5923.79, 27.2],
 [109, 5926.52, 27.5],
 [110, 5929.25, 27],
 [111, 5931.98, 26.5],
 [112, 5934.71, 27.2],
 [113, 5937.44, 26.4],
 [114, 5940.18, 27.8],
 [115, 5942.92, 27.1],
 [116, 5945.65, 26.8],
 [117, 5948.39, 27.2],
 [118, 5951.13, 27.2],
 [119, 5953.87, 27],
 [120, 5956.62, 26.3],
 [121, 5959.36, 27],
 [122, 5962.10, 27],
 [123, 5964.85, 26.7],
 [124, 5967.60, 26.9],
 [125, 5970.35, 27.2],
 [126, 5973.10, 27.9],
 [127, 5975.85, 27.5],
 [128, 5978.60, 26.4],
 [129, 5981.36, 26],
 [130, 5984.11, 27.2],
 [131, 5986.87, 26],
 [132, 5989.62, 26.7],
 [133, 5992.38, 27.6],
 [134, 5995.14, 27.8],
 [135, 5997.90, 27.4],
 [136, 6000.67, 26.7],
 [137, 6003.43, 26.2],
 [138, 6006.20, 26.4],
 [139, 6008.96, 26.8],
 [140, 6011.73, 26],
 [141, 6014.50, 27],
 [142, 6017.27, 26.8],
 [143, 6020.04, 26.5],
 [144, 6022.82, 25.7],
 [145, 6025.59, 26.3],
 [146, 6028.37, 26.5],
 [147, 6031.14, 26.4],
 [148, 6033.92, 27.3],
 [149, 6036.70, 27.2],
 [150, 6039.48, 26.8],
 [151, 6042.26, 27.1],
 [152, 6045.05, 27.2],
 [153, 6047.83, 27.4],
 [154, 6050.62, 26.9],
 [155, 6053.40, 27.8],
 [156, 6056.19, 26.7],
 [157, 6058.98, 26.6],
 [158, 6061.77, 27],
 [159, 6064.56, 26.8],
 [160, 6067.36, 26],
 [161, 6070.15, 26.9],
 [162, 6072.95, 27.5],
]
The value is 0.18 mag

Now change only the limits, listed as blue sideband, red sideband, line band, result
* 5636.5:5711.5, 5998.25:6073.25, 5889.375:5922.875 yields 0.123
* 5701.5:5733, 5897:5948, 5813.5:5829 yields -0.068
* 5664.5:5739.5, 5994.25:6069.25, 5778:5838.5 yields -0.032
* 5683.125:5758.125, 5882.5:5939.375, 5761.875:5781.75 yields -0.042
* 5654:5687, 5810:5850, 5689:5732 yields 0.024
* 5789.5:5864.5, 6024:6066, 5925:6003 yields 0.006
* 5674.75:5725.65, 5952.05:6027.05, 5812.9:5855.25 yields -0.047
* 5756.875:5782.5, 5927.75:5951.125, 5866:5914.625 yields 0.090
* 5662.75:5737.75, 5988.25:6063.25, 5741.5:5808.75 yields -0.025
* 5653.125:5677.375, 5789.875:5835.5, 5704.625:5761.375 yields 0.018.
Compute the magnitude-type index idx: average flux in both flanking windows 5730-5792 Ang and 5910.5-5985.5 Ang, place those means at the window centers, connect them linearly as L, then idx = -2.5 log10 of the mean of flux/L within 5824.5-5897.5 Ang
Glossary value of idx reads 0.03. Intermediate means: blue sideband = 27.2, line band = 26.4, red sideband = 27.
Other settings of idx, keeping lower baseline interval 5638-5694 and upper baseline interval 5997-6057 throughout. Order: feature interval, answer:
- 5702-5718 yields 0.07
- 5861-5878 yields -0.01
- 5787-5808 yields -0.02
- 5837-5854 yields -0.03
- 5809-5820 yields -0.02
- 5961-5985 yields -0.01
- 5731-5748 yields -0.01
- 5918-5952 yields -0.01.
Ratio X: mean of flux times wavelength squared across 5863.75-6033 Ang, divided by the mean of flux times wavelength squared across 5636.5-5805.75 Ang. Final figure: 1.05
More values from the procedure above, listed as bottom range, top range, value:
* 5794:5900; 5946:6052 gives 1.07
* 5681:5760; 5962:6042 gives 1.10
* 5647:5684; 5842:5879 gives 1.08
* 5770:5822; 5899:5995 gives 1.03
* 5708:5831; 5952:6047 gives 1.07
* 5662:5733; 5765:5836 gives 1.07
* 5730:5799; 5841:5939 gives 1.00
